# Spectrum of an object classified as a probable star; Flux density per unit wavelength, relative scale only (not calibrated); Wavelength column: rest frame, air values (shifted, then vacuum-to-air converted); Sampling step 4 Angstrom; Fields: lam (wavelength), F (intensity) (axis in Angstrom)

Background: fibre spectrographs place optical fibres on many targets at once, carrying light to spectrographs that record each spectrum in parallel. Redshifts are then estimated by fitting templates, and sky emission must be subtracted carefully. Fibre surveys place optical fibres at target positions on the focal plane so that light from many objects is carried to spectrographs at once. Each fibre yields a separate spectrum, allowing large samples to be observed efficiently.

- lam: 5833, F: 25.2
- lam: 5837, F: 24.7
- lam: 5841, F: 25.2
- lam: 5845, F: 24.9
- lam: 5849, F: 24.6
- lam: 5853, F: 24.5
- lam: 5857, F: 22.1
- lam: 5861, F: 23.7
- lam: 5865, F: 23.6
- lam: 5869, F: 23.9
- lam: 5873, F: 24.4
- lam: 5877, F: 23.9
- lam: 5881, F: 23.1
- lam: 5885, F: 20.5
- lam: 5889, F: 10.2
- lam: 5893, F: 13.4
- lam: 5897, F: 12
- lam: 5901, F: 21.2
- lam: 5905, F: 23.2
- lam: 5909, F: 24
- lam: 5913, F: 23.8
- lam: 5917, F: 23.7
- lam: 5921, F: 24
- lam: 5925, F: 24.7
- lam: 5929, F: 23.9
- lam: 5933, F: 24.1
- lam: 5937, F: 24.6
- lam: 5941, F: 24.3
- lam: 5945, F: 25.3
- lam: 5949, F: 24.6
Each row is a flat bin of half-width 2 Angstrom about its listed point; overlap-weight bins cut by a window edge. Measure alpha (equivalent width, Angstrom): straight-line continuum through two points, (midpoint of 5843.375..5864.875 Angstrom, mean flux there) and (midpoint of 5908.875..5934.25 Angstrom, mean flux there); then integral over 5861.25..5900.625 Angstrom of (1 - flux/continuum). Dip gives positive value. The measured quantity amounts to 7.0 Angstrom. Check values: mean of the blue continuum 23.9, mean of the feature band 19.7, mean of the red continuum 24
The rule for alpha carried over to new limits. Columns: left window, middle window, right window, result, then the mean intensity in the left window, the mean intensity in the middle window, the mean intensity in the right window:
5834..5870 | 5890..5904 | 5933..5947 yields 5.0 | 24.2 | 15.7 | 24.6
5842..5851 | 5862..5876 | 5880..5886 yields -0.6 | 24.8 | 23.9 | 21.8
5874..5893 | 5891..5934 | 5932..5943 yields 0.9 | 19.1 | 21.6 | 24.4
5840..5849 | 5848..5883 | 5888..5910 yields -2.9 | 24.9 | 23.7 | 17.4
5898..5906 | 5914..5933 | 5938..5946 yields -1.0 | 20.8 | 24.1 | 24.7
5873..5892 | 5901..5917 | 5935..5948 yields -1.1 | 19.6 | 23.4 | 24.7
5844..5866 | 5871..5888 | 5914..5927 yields 1.2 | 23.9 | 22.2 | 24.1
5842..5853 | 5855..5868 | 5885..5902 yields -1.0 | 24.7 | 23.2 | 14.5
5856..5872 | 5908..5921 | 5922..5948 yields 0.2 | 23.5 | 23.8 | 24.5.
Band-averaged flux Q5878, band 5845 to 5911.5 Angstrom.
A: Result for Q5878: 21.3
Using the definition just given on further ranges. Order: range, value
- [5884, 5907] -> 16.6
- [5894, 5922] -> 21.3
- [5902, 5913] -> 23.4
